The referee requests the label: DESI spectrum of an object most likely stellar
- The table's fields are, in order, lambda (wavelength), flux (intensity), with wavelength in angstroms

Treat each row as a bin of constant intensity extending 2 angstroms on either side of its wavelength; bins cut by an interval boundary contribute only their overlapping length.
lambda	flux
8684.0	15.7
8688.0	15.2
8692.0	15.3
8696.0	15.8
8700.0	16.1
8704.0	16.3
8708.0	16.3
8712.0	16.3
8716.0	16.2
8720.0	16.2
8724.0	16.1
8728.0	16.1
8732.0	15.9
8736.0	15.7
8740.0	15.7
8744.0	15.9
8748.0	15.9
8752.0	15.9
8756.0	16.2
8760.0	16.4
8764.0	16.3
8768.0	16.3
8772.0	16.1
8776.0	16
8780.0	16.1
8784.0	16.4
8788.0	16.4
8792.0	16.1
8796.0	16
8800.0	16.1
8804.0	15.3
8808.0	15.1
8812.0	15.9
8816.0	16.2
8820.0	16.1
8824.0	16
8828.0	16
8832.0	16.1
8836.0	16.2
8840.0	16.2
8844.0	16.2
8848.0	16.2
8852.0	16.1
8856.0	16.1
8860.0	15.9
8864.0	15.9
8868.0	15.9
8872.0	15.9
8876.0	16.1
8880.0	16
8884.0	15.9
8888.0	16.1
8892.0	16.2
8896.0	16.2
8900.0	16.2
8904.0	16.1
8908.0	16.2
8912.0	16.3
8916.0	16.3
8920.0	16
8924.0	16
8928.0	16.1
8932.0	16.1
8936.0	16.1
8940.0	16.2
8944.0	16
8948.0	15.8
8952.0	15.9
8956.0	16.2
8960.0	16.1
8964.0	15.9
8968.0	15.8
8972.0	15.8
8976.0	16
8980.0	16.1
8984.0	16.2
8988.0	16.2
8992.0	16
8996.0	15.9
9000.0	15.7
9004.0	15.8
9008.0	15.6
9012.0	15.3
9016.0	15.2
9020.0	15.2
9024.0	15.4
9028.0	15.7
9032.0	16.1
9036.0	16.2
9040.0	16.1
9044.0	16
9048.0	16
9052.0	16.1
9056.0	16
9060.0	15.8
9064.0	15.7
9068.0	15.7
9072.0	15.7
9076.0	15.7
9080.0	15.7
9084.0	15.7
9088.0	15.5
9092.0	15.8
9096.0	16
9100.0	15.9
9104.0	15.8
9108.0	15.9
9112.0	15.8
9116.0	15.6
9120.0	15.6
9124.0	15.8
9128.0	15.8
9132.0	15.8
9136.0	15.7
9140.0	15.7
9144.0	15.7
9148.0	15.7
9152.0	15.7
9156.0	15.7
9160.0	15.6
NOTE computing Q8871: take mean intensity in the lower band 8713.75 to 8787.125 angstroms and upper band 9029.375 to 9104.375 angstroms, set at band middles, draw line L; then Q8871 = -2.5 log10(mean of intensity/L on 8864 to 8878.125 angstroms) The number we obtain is 0.003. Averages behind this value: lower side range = 16.1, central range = 16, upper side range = 15.9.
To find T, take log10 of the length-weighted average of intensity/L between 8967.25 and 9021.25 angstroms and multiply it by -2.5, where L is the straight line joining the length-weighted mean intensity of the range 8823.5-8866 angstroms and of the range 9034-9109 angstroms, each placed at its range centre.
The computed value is 0.01 mag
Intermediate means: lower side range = 16.1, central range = 15.8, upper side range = 15.9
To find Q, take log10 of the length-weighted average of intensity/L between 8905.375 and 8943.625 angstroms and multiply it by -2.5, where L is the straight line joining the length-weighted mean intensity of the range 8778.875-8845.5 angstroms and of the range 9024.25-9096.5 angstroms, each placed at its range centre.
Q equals -0.01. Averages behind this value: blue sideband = 16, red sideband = 15.8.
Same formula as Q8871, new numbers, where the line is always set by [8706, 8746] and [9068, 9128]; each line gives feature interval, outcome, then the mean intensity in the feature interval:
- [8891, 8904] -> -0.02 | 16.2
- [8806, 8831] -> 0.01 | 15.9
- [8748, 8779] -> -0.01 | 16.2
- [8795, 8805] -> 0.01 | 15.8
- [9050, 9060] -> -0.01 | 16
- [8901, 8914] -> -0.02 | 16.2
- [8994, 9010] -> 0.01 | 15.8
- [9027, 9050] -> -0.02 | 16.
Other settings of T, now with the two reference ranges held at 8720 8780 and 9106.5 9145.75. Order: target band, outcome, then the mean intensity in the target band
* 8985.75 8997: -0.01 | 16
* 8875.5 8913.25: -0.01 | 16.1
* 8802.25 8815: 0.03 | 15.5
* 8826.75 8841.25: -0.01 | 16.1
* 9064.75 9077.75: 0.01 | 15.7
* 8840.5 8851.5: -0.01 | 16.2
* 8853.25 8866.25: 0.00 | 16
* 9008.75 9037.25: 0.02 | 15.6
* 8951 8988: -0.01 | 16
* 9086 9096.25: 0.00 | 15.7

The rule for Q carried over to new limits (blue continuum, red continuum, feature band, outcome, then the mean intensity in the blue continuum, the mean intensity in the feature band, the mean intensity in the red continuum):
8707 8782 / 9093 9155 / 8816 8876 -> -0.004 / 16.1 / 16.1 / 15.8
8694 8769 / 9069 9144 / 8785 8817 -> 0.009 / 16.1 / 15.9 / 15.7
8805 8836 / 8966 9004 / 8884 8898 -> -0.013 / 15.9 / 16.1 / 16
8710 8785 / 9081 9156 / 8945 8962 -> -0.007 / 16.1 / 16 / 15.7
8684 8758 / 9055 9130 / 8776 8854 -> -0.009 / 15.9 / 16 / 15.8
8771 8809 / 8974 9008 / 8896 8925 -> -0.013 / 16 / 16.2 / 16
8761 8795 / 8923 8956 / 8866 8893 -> 0.006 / 16.2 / 16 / 16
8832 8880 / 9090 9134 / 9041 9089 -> 0.002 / 16.1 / 15.8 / 15.8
